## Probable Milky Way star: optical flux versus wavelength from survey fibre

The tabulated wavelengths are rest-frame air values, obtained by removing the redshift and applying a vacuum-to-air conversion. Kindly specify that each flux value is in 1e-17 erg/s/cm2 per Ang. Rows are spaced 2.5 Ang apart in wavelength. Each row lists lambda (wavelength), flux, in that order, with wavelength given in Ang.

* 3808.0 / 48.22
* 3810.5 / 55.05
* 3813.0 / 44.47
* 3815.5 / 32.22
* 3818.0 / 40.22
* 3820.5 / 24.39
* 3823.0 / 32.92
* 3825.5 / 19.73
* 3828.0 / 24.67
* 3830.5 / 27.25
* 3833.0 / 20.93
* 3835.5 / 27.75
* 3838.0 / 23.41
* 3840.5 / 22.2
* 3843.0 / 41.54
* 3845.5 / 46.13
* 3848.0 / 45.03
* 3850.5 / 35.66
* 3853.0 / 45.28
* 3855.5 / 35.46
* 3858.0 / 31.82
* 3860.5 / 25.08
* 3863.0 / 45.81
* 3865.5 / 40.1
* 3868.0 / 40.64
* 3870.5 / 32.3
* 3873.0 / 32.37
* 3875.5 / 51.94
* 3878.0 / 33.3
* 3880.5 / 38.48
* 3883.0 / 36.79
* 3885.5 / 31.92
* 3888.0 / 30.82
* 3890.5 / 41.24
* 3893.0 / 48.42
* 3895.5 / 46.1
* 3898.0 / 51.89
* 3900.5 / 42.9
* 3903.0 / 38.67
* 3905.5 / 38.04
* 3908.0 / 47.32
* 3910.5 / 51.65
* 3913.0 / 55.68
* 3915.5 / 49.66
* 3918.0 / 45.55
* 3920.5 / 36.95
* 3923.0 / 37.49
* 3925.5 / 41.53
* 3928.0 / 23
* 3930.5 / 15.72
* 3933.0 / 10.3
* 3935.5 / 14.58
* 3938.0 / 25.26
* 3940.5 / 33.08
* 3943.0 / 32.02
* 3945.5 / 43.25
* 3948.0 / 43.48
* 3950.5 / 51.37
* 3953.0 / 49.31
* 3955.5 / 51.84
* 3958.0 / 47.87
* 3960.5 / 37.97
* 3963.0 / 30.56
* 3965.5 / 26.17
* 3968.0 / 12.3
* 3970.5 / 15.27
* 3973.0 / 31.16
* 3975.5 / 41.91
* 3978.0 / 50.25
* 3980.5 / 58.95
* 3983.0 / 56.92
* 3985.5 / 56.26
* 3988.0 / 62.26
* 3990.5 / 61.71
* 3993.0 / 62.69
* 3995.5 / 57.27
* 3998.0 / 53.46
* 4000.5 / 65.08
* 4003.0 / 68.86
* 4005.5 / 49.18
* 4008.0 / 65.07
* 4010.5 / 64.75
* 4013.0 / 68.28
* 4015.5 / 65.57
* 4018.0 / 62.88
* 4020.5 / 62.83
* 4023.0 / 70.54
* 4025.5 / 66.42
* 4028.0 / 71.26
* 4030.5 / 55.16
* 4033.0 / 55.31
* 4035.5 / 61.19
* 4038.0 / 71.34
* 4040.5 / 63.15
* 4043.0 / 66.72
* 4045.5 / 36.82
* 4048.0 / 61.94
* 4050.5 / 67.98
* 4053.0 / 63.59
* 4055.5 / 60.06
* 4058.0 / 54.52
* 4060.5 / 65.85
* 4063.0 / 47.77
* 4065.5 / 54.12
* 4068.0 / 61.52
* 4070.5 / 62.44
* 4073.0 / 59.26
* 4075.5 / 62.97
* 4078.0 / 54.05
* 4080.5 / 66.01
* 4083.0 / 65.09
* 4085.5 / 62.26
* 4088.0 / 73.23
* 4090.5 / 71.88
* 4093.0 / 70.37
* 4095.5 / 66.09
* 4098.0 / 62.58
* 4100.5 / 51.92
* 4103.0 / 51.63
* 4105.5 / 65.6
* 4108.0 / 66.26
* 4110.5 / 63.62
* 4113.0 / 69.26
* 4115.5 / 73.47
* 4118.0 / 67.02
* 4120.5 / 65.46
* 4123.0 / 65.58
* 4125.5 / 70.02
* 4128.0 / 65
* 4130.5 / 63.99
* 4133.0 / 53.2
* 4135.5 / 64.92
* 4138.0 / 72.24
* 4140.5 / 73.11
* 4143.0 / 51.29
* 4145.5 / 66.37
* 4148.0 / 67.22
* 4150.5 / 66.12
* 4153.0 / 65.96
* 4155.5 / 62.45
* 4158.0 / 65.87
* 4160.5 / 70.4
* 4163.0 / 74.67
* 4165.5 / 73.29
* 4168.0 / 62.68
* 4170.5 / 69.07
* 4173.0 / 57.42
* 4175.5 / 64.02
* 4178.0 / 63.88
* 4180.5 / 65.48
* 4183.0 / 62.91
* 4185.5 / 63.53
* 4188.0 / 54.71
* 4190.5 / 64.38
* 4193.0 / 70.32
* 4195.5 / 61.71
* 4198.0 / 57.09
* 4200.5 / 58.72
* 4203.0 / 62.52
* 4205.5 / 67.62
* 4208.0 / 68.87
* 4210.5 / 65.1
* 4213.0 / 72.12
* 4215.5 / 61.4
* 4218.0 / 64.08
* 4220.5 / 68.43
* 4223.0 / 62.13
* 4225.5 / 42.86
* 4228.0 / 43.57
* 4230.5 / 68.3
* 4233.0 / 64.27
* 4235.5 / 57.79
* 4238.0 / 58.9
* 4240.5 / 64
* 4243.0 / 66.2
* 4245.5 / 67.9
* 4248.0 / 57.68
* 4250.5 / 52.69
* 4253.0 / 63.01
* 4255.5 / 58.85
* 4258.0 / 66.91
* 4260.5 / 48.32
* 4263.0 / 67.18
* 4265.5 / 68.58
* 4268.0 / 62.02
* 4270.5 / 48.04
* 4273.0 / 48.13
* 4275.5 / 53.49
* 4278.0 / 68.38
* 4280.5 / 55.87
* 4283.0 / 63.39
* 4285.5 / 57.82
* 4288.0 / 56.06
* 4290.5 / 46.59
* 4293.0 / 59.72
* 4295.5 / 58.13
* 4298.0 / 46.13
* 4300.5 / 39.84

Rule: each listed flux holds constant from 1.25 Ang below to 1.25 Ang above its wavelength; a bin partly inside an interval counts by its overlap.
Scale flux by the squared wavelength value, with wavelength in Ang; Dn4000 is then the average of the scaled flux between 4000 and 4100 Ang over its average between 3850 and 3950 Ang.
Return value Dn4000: 1.79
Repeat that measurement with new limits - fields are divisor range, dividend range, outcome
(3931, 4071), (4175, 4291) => 1.31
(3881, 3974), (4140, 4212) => 1.98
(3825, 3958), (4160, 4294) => 1.95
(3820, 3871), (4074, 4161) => 2.26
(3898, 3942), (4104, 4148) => 2.01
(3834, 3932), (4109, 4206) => 1.93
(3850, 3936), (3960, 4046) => 1.52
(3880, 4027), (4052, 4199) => 1.52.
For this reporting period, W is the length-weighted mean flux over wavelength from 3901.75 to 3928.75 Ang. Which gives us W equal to 42.7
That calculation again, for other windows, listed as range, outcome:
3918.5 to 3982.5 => 34.9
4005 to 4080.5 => 61.3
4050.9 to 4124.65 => 63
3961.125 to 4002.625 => 46.7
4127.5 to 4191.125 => 64.8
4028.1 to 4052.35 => 60.6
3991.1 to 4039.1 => 63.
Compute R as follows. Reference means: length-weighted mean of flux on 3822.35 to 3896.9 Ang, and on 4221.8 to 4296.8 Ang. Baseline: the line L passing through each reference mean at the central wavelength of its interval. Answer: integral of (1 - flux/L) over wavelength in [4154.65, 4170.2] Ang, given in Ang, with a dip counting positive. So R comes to -4.6 Ang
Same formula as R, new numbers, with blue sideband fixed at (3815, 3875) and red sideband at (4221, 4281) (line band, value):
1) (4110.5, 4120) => -3.4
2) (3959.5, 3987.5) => 2.0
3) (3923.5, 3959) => 4.6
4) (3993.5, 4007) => -5.0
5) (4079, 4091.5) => -4.8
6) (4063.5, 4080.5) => -4.0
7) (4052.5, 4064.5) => -2.8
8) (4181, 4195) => -2.1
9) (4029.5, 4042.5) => -4.6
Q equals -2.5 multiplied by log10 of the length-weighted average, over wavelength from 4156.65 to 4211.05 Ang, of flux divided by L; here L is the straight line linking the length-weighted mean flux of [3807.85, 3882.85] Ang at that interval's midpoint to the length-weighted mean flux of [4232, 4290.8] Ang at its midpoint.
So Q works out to -0.18 mag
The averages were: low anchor 35.3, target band 64.7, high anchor 59.4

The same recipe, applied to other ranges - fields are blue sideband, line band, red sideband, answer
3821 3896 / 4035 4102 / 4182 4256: -0.22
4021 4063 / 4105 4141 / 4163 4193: -0.05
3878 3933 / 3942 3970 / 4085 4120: 0.20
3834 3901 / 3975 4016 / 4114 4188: -0.18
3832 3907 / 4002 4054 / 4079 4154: -0.14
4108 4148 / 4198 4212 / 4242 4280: -0.03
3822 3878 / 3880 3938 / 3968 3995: 0.06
